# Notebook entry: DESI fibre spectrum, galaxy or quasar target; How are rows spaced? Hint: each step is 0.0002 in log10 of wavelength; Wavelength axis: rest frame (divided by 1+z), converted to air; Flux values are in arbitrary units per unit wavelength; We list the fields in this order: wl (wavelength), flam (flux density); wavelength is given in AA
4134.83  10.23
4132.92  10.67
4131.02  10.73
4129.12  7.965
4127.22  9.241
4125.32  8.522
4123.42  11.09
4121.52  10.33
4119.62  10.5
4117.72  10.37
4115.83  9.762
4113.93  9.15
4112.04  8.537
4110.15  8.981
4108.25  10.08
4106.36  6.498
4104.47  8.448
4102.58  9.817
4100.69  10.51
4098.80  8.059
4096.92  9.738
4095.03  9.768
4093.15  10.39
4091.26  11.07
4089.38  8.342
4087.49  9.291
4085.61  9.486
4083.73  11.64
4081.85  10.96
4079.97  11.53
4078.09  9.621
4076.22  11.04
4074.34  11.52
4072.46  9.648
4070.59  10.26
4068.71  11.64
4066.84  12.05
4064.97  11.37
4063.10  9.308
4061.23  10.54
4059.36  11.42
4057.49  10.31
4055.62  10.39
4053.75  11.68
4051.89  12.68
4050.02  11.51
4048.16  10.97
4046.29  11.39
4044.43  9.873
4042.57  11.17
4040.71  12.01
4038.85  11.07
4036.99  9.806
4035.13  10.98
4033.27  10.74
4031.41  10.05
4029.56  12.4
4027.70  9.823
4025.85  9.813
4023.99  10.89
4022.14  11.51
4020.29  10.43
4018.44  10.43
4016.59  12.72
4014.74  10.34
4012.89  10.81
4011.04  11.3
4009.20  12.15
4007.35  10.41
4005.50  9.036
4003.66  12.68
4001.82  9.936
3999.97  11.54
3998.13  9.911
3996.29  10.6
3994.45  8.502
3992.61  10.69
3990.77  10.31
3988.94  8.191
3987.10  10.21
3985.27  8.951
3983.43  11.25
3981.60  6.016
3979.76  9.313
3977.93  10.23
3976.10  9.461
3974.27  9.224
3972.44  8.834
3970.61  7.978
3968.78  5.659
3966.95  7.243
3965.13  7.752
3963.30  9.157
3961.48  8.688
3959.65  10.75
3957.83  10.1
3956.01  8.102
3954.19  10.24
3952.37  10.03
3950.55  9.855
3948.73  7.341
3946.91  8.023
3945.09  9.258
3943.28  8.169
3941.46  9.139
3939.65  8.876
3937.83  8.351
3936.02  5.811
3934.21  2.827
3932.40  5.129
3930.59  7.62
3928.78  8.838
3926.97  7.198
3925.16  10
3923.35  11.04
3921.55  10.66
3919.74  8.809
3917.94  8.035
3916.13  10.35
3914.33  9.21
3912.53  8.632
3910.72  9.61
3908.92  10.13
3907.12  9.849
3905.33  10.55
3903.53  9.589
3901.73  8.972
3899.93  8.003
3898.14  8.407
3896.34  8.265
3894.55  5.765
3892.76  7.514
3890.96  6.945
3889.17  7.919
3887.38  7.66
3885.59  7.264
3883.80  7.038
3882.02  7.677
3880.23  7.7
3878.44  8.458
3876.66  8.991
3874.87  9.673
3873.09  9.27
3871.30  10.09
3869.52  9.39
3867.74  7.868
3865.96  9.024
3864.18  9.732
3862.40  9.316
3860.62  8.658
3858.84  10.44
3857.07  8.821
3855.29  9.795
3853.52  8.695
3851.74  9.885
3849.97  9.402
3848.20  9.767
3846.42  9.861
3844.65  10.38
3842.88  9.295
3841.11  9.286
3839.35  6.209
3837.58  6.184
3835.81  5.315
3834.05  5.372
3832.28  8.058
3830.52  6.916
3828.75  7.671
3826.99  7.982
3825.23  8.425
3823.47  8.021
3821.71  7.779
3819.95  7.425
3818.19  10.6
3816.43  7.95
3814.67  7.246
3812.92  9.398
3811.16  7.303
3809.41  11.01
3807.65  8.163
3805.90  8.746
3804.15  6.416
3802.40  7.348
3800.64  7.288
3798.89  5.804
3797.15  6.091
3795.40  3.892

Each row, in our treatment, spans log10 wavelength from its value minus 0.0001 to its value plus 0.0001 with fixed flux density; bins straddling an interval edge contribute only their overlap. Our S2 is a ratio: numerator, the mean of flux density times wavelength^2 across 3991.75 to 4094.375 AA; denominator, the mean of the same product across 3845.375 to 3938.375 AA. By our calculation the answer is 1.3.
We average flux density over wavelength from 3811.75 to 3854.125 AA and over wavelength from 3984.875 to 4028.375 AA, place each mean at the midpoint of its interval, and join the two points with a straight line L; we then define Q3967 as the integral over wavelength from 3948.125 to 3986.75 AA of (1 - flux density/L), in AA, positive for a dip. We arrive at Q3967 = 4.2 AA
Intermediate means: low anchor 8.2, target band 8.9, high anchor 10.5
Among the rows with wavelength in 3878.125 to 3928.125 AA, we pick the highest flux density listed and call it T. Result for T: 11.04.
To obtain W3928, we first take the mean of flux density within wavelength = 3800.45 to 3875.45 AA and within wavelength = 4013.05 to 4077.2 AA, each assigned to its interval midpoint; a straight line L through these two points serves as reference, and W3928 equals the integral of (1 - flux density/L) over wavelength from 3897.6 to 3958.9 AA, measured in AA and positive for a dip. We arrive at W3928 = 5.3 AA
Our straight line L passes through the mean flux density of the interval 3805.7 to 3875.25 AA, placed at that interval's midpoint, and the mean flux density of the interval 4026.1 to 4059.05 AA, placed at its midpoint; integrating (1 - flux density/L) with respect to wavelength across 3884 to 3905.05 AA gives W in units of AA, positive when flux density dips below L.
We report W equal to 3.1 AA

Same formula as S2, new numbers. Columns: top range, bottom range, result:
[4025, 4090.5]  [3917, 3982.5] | 1.34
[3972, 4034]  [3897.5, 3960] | 1.22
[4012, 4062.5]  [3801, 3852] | 1.49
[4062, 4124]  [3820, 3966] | 1.30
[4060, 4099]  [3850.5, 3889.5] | 1.31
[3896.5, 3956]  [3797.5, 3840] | 1.21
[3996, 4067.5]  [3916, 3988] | 1.32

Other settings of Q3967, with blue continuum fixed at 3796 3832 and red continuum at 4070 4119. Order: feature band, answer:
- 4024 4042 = -2.68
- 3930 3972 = 3.34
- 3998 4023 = -4.79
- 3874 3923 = -0.97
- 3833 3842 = 1.70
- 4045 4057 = -2.35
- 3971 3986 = -0.22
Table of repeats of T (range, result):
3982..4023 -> 12.72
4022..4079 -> 12.68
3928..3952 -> 9.855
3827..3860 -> 10.44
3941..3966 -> 10.75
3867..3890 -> 10.09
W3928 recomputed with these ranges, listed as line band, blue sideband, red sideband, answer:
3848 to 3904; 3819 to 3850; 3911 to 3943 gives -3.56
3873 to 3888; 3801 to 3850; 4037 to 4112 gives 0.79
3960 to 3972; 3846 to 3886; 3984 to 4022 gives 2.56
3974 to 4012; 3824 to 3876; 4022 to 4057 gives 1.44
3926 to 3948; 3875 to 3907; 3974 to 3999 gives 3.38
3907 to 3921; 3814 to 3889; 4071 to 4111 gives -0.84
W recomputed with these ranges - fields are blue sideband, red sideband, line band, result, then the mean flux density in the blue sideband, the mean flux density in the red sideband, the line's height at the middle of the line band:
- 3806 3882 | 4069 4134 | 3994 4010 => -2.1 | 8.58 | 9.83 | 9.35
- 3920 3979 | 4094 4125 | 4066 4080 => -2.5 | 8.49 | 9.46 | 9.24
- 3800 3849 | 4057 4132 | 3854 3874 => -2.3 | 8.05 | 9.98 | 8.33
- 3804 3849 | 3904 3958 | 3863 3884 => -1.0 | 8.13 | 8.71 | 8.39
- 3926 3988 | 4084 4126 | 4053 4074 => -3.6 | 8.41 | 9.53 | 9.21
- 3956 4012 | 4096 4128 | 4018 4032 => -1.8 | 9.52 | 9.39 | 9.48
